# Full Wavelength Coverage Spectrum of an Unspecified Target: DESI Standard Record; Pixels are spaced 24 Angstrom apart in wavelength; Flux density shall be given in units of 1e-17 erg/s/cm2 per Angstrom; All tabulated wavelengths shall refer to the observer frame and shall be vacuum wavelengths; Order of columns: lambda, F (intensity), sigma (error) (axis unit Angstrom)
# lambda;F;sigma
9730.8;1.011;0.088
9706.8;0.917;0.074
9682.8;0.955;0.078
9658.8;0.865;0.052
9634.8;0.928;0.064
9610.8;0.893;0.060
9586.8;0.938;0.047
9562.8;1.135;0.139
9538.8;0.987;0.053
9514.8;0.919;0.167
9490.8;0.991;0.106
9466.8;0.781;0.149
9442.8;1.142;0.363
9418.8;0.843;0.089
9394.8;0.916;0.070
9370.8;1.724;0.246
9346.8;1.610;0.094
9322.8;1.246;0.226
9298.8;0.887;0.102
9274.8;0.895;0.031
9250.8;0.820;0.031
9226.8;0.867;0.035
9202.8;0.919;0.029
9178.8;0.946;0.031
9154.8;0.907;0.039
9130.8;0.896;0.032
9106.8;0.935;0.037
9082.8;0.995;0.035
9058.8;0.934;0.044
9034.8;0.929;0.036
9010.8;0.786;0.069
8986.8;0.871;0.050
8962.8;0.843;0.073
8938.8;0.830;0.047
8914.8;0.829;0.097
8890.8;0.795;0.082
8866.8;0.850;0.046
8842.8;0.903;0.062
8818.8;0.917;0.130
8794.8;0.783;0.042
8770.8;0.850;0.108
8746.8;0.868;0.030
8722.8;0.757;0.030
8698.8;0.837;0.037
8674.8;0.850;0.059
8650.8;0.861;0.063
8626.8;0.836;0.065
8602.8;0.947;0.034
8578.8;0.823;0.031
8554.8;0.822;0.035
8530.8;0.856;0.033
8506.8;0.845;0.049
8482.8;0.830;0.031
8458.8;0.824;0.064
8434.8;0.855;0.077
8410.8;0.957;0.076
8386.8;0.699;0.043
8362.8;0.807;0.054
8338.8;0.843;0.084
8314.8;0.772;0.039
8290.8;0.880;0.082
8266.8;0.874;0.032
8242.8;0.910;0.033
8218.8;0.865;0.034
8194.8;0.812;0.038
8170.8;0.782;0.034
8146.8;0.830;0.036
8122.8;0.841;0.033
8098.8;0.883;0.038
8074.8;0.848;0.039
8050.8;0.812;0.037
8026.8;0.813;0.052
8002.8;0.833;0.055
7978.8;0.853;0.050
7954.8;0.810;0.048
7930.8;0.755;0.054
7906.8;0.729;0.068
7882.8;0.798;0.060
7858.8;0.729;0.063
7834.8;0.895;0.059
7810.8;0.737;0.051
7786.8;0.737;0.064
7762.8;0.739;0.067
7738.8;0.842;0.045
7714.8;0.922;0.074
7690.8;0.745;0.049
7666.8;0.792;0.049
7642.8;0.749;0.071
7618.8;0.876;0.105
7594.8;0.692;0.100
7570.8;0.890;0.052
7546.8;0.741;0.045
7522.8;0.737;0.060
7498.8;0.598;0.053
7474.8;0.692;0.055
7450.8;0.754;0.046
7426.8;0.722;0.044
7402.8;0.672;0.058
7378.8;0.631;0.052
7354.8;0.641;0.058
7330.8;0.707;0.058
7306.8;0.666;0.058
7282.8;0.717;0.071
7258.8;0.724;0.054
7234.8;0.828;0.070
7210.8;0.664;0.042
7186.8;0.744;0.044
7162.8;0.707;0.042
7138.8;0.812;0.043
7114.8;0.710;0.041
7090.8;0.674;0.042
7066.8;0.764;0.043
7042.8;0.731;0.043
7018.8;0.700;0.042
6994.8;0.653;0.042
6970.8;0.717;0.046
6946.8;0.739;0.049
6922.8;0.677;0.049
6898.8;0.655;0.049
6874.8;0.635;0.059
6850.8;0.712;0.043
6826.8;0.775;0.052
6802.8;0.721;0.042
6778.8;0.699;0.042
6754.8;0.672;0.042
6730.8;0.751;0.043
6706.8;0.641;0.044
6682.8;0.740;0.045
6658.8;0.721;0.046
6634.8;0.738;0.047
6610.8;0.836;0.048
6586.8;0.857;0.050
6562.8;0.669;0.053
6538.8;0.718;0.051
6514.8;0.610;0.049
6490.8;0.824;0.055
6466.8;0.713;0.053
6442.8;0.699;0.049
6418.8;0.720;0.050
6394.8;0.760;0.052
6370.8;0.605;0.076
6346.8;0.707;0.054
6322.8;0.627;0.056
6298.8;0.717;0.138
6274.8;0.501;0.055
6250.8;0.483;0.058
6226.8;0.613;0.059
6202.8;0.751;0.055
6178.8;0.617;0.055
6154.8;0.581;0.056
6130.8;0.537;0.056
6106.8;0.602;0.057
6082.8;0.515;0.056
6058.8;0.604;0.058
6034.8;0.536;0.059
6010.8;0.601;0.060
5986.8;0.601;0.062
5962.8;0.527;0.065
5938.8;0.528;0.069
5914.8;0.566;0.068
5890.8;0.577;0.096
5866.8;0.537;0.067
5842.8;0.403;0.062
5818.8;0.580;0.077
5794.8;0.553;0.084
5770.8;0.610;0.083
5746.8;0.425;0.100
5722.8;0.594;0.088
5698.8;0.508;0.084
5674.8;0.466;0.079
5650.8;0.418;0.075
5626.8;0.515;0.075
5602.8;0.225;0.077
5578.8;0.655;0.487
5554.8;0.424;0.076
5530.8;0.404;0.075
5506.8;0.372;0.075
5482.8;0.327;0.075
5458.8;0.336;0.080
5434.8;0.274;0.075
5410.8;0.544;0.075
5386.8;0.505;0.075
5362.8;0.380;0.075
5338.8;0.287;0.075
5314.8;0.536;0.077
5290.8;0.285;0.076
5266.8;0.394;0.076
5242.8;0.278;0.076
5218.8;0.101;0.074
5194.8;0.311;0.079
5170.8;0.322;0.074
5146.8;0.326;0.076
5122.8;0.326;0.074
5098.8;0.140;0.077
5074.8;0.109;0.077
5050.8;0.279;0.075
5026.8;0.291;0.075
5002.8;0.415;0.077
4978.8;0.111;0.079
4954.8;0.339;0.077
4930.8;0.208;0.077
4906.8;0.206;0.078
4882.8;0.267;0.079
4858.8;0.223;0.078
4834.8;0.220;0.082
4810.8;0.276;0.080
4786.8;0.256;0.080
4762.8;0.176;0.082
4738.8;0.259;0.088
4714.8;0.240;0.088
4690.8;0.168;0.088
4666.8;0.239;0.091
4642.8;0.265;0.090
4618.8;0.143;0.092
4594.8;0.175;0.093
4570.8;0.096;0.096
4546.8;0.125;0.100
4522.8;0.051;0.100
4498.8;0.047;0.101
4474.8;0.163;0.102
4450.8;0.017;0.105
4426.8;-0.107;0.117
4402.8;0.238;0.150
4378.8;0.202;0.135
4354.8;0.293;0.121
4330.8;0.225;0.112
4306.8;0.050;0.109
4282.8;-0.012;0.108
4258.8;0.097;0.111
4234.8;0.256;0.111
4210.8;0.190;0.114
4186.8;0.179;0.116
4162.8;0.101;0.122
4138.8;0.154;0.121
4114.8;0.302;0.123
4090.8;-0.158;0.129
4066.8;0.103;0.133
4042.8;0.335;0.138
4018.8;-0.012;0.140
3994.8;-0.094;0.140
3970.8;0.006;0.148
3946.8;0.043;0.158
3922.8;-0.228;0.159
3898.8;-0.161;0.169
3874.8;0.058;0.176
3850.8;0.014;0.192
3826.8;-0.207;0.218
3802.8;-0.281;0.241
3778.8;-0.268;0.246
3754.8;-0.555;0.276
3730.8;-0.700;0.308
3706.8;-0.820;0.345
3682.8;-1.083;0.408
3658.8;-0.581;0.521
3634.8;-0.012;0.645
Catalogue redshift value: 0.423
